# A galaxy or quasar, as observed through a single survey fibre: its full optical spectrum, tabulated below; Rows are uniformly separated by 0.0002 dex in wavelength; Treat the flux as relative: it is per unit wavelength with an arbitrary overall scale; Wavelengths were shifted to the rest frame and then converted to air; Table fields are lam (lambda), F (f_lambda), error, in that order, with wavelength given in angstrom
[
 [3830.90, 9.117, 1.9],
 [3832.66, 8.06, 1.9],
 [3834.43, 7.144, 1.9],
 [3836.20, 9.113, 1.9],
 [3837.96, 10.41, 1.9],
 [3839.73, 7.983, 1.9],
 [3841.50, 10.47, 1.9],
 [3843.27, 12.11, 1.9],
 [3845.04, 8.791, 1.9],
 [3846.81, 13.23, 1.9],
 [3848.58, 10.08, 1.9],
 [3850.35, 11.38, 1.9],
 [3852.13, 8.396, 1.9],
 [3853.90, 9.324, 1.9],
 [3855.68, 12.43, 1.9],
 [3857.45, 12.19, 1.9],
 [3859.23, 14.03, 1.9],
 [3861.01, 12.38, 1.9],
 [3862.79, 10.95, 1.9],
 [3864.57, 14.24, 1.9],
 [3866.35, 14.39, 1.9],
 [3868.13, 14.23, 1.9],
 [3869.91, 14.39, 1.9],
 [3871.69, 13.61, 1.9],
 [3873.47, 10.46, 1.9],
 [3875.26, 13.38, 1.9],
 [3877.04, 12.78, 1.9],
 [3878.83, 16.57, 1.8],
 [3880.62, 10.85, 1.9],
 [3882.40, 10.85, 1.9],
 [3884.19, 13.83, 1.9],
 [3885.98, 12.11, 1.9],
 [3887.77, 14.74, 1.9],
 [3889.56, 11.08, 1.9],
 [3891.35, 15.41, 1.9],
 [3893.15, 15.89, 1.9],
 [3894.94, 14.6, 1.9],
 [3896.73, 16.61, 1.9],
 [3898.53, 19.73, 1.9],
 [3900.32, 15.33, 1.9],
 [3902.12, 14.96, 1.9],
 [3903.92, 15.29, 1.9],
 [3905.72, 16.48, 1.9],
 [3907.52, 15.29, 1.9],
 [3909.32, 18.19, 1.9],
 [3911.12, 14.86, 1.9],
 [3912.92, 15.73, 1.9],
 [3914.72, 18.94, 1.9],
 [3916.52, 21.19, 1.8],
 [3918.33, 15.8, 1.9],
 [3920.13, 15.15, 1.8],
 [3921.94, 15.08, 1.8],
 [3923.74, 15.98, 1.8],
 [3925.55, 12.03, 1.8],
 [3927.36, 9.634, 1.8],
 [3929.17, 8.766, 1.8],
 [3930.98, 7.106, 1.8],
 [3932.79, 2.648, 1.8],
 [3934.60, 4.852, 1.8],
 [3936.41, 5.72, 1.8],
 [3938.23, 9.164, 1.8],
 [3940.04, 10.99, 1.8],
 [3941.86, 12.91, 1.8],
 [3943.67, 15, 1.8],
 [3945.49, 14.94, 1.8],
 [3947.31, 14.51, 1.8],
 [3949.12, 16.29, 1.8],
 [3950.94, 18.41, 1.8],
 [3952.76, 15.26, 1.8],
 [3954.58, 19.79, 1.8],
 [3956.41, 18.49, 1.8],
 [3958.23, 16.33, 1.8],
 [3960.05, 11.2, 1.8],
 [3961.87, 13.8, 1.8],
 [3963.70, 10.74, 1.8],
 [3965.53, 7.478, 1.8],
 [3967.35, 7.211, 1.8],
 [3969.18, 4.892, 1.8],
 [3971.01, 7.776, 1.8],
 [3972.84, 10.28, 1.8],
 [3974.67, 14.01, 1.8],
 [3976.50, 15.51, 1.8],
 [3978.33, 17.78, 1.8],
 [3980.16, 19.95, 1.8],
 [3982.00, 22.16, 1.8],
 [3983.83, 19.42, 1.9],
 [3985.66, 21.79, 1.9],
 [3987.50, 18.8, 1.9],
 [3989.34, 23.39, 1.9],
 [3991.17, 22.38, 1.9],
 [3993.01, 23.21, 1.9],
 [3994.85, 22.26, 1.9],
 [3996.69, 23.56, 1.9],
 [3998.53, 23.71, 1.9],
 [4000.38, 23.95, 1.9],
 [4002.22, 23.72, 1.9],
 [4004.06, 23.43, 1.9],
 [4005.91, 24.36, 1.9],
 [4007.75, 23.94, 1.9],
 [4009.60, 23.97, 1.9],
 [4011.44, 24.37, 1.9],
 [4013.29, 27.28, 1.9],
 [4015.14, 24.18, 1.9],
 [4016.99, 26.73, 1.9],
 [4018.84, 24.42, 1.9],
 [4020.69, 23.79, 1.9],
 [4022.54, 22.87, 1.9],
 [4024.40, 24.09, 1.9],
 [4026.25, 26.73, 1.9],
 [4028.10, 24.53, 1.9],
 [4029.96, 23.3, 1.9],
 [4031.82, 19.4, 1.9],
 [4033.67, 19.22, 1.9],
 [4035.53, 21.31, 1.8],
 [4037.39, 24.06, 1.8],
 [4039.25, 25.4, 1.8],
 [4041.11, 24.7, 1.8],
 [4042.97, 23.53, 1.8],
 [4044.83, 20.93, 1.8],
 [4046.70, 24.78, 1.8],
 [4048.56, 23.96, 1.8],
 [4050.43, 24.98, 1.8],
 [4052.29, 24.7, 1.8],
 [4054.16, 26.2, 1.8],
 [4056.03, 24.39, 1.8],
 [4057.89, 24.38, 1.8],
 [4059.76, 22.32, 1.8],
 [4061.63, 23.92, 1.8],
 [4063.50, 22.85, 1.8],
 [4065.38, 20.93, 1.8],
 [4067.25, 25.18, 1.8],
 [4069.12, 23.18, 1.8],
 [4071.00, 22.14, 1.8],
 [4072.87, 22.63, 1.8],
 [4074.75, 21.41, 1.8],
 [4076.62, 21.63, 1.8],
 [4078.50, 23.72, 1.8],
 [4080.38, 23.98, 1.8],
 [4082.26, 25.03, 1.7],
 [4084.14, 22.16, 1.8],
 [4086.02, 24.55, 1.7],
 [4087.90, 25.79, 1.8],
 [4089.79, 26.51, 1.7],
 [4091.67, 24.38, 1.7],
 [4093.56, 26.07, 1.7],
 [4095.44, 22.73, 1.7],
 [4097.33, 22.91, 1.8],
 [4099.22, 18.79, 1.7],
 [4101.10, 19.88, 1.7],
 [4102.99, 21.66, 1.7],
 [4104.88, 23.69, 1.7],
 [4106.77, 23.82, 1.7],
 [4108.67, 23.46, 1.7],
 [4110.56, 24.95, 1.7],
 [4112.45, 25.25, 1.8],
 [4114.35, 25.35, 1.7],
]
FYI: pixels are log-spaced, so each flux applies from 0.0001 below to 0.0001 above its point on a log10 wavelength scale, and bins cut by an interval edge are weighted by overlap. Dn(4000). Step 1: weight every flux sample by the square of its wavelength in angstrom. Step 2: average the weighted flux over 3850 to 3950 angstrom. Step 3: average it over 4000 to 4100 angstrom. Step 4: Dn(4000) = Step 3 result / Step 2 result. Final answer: 1.92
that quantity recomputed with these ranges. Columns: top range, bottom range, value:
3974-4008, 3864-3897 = 1.67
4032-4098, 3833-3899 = 2.11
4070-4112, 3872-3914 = 1.76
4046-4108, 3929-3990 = 1.84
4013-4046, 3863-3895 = 1.90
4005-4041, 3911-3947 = 2.04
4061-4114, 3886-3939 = 1.87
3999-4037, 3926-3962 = 2.01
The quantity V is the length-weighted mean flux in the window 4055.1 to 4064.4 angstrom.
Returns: 23.6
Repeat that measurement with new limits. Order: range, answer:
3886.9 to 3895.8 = 14.3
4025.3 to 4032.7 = 23.5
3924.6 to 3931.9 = 9.4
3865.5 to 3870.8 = 14.3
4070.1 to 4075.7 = 22.1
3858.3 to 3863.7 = 12.4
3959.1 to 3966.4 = 10.9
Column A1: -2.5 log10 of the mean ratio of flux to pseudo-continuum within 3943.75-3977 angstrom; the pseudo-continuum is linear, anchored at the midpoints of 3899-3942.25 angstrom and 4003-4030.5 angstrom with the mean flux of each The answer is 0.31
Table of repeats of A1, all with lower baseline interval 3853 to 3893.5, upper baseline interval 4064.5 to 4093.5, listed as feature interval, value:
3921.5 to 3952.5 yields 0.388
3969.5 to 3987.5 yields 0.141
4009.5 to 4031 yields -0.197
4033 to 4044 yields -0.076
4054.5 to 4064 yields -0.055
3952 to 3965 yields 0.170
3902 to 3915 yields -0.093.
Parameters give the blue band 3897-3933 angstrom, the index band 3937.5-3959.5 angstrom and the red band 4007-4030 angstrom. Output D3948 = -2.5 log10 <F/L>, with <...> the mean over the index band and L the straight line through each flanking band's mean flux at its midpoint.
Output 0.19 mag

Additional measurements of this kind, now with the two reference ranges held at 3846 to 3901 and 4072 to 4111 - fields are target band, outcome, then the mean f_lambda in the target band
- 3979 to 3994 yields -0.158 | 21.3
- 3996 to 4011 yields -0.234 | 23.9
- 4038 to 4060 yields -0.139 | 24.2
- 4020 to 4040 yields -0.134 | 23.1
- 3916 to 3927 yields 0.002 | 15.4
